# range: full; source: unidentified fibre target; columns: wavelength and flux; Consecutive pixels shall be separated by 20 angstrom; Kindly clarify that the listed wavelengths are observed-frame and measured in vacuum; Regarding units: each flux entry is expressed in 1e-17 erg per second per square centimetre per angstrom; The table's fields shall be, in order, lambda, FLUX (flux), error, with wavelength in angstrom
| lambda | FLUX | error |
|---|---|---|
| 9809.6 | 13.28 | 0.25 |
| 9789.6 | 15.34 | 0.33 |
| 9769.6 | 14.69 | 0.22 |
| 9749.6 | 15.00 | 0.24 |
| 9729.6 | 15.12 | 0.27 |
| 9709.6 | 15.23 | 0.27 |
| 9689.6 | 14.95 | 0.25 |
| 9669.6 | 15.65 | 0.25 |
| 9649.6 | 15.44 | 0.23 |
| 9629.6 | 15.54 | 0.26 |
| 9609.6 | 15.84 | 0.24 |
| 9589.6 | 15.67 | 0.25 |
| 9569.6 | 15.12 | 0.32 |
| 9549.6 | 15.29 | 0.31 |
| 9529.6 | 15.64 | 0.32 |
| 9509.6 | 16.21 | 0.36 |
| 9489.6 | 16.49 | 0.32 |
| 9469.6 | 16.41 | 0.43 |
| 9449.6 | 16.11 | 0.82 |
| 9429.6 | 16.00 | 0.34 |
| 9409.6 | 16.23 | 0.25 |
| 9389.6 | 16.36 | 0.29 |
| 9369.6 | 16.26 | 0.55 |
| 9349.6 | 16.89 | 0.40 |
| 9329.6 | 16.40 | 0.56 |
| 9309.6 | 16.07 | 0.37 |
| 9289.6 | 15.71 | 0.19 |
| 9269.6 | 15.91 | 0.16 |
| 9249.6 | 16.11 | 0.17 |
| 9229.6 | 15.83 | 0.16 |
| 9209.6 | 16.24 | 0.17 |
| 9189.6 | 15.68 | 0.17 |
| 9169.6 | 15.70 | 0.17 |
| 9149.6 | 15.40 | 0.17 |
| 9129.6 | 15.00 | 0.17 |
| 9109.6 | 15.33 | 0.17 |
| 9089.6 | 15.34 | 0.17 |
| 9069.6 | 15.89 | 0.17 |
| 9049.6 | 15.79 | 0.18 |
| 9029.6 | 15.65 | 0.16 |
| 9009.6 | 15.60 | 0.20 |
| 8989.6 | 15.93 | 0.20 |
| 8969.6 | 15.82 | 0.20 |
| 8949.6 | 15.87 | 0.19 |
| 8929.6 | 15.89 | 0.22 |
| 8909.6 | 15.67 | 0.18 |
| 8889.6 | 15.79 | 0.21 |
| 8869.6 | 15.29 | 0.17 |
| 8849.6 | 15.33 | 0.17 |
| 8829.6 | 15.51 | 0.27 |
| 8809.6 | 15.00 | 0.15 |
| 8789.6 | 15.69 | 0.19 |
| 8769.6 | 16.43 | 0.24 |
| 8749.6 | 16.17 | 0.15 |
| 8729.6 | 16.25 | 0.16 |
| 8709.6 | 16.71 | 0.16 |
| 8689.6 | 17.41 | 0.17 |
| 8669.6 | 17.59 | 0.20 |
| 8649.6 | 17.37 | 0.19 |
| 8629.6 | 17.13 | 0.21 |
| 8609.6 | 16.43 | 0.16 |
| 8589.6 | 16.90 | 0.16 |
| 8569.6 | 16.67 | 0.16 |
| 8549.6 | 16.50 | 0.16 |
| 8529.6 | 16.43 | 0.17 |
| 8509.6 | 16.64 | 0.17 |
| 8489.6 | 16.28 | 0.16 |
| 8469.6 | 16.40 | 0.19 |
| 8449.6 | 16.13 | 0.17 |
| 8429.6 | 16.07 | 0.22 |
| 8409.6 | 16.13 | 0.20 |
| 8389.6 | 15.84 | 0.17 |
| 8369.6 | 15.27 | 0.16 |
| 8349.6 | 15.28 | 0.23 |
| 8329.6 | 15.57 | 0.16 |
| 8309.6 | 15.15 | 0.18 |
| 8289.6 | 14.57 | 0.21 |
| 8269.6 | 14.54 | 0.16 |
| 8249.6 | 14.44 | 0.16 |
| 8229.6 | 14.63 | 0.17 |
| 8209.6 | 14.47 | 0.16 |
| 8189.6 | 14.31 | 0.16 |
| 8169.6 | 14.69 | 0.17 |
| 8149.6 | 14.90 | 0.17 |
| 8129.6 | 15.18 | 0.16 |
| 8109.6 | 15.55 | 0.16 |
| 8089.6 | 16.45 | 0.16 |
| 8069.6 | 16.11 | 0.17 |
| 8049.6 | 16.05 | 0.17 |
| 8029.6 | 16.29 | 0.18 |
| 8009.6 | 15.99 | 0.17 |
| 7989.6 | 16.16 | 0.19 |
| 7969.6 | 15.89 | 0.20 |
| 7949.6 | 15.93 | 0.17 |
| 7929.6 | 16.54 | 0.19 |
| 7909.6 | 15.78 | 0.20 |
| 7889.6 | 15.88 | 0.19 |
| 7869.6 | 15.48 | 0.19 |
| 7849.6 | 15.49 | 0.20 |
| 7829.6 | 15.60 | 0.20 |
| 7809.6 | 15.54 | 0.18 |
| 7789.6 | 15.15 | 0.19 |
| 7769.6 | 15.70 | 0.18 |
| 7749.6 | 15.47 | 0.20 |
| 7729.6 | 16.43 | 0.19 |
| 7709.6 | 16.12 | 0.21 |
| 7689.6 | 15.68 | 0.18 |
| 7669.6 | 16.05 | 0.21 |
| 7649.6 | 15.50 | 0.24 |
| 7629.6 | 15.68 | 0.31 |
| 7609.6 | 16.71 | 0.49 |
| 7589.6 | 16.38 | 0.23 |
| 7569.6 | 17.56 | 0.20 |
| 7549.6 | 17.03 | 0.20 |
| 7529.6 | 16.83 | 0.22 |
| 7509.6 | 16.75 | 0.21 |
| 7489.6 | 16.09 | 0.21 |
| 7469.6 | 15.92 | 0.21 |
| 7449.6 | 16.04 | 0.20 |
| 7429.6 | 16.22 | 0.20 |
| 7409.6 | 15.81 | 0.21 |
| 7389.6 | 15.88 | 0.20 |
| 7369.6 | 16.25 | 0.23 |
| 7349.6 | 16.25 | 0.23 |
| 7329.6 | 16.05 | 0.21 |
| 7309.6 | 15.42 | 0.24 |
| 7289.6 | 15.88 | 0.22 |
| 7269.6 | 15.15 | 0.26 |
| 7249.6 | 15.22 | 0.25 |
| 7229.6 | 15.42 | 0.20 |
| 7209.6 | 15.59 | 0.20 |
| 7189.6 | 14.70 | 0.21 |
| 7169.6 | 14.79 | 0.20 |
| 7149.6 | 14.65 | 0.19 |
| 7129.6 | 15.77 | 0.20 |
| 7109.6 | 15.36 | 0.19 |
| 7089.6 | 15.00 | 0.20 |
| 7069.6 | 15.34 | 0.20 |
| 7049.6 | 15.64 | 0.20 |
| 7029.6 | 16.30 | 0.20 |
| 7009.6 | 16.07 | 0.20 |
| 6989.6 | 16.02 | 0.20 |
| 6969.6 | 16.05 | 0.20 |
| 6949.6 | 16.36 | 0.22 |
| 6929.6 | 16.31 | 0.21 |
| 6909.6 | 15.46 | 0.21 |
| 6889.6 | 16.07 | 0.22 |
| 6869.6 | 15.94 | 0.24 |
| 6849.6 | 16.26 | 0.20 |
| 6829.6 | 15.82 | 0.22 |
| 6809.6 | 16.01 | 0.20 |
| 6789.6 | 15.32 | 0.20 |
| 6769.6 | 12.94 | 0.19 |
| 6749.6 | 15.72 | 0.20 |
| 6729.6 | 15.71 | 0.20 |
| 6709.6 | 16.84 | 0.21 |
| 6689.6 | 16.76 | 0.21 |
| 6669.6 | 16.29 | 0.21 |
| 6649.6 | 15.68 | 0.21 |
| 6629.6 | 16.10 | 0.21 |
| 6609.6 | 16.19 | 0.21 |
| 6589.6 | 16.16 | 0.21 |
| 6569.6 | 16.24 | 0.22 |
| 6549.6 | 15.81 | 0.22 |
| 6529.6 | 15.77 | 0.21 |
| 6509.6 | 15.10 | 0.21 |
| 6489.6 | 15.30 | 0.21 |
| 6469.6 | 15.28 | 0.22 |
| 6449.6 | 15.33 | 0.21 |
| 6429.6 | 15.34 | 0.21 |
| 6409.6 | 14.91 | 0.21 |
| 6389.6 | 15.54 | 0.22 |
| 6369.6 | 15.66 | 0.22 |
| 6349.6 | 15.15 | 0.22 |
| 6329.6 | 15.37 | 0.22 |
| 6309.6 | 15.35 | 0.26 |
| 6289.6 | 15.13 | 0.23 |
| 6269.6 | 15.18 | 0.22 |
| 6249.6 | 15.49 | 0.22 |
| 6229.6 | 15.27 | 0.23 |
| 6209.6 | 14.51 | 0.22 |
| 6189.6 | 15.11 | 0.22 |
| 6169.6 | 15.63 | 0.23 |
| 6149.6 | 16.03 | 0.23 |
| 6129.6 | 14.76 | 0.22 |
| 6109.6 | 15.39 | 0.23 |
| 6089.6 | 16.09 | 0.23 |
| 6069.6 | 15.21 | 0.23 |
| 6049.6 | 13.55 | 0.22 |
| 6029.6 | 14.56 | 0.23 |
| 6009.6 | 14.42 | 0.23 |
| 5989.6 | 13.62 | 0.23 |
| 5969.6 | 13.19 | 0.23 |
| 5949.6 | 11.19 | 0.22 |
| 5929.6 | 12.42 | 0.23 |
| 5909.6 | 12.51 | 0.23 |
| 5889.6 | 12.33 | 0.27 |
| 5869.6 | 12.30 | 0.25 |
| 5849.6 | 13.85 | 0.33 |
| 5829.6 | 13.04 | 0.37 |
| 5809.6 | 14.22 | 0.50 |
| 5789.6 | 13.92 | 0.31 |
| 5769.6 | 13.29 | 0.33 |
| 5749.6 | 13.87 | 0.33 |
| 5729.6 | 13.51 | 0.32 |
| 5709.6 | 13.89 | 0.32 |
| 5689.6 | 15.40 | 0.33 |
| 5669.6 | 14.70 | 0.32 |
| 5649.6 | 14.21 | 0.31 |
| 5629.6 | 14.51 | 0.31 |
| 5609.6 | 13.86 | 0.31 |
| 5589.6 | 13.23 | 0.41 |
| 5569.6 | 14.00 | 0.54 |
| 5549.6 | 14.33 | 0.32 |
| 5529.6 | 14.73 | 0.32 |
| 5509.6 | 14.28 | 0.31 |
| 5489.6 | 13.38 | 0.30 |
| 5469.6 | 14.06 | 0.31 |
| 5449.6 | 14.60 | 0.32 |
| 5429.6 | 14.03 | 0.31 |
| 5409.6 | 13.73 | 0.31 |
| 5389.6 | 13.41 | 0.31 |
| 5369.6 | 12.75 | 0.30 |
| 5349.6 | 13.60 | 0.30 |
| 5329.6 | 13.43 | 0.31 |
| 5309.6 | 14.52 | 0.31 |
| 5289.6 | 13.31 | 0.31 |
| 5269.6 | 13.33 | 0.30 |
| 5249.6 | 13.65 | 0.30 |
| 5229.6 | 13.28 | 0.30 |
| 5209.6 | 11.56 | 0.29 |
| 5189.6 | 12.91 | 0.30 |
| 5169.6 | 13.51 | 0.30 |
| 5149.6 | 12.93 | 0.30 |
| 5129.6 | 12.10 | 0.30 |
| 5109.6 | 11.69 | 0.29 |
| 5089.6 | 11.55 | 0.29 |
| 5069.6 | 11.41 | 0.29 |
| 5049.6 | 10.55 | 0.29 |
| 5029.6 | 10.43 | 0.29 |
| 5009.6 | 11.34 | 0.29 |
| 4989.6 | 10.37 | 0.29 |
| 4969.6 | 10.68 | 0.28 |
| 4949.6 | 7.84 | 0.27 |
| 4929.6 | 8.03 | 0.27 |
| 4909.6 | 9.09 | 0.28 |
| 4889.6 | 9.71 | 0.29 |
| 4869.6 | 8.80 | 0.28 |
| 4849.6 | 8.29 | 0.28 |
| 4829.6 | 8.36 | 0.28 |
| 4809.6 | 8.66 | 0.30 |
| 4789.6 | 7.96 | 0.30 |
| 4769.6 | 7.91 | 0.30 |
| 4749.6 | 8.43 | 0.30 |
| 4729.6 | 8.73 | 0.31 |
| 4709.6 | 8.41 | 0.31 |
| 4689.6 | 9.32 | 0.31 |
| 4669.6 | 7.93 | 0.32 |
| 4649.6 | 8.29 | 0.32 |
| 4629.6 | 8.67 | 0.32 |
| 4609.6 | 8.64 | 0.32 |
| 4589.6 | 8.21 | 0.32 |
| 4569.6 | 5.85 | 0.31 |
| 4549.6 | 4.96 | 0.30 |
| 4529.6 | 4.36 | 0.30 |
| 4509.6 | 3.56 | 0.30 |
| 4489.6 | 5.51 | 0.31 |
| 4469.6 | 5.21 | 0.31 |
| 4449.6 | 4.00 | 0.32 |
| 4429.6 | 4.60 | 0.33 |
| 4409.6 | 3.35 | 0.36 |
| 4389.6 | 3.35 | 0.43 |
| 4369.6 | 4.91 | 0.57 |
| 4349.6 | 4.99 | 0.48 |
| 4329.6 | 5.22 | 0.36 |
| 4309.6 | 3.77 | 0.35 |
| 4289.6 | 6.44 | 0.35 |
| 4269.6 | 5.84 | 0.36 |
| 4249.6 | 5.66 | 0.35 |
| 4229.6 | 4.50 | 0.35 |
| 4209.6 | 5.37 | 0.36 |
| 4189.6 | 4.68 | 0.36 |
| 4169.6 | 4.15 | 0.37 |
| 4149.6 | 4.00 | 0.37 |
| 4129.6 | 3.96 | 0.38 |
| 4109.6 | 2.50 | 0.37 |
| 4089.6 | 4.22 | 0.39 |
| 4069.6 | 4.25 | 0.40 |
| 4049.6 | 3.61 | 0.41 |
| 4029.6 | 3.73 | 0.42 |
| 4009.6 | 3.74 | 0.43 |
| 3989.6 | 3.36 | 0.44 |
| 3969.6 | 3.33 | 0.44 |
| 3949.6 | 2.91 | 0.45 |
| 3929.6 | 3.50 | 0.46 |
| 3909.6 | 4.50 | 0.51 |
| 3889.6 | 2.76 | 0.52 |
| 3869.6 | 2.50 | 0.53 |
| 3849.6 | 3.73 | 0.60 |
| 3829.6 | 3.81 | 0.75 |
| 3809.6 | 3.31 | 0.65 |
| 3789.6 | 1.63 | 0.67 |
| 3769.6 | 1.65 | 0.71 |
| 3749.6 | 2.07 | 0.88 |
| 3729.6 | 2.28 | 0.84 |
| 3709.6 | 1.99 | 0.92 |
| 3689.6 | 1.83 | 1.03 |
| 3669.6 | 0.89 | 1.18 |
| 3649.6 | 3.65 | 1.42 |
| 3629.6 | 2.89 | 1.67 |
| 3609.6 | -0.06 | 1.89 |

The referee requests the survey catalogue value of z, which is 0.15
